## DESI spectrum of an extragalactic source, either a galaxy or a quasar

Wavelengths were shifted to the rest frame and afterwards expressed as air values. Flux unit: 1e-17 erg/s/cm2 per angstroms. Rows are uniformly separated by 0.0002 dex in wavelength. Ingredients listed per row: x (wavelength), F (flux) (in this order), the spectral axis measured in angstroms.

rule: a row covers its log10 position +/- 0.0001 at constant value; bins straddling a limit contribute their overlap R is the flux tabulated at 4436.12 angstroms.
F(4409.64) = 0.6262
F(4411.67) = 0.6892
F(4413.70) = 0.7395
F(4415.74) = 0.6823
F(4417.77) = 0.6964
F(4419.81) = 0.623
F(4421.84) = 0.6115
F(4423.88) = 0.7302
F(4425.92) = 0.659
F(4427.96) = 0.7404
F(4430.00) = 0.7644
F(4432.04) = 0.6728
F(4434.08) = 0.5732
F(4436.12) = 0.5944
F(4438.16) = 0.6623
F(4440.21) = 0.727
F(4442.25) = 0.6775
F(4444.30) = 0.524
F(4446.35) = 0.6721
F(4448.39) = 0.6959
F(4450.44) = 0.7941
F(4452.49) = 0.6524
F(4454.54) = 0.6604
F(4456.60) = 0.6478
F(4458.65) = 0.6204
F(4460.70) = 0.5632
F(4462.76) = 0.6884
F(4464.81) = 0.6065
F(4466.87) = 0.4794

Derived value 0.5944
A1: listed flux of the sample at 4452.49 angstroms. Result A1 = 0.6524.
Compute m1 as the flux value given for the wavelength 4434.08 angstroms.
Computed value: 0.5732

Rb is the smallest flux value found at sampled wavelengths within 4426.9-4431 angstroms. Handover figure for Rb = 0.7404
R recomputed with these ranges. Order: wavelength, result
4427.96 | 0.7404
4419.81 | 0.623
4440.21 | 0.727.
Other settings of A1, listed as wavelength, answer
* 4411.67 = 0.6892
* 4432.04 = 0.6728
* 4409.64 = 0.6262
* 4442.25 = 0.6775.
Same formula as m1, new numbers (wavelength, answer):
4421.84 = 0.6115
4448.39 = 0.6959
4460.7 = 0.5632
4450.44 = 0.7941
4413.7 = 0.7395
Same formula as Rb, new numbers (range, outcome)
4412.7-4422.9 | 0.6115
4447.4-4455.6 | 0.6524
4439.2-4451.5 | 0.524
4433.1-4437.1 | 0.5732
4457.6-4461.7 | 0.5632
